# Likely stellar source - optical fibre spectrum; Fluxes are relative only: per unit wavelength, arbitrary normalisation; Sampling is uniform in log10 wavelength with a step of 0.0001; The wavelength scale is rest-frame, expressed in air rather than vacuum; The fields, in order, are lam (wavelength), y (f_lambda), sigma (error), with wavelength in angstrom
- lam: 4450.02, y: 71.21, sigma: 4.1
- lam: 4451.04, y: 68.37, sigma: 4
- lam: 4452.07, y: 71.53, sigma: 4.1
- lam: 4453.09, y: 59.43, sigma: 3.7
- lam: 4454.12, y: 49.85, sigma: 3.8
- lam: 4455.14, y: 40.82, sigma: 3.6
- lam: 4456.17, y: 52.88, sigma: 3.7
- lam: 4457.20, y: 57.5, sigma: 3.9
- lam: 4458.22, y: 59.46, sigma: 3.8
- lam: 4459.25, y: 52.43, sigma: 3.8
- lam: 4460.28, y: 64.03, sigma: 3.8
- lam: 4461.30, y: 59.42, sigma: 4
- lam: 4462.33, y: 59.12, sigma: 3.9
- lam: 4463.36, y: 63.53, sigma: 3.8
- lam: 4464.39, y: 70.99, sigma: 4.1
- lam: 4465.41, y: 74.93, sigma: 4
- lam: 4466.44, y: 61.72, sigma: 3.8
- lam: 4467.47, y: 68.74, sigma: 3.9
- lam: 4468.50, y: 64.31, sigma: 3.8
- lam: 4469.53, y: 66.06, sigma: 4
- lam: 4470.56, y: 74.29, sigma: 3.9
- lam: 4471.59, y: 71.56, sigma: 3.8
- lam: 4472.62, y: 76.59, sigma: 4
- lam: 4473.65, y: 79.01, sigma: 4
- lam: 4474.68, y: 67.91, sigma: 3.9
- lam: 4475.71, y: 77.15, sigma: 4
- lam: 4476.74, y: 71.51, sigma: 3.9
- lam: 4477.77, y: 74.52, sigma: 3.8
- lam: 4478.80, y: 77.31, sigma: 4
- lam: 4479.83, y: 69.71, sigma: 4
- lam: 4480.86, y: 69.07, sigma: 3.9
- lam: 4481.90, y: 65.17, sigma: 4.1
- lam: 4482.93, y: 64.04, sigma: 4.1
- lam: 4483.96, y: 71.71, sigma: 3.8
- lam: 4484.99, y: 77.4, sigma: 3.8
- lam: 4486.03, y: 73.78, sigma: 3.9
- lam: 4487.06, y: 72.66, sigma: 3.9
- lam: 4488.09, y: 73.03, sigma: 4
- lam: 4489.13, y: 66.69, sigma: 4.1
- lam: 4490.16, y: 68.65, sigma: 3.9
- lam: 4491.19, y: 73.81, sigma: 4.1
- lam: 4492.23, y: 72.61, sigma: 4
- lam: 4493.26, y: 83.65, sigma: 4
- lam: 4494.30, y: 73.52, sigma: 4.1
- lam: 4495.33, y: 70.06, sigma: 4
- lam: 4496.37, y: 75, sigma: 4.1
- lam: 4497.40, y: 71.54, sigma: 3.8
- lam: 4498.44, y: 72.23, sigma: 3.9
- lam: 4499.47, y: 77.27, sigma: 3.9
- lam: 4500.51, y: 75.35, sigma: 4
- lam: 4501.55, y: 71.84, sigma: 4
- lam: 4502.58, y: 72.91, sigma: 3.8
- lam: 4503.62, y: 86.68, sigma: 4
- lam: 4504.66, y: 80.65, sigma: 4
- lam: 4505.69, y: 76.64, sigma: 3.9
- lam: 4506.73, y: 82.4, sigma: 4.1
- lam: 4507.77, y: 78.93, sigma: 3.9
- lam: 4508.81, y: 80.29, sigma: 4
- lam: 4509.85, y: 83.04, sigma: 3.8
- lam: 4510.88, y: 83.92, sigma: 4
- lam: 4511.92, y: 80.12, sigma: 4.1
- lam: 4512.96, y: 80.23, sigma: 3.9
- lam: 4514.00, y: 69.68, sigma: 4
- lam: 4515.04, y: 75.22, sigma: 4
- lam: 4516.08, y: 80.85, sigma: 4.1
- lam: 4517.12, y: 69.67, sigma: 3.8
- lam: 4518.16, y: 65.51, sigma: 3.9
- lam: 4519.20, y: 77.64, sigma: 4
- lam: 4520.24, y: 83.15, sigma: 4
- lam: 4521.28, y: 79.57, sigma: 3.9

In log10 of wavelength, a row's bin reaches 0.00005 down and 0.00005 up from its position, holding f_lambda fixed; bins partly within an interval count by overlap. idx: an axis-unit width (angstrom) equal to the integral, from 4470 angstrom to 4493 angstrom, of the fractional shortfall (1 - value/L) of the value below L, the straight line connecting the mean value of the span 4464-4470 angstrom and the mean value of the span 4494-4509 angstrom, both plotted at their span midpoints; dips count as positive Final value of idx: -0.32 angstrom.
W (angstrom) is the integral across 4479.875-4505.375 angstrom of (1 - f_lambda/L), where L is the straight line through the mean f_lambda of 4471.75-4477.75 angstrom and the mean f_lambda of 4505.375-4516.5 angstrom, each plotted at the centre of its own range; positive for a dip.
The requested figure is 1.2 angstrom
